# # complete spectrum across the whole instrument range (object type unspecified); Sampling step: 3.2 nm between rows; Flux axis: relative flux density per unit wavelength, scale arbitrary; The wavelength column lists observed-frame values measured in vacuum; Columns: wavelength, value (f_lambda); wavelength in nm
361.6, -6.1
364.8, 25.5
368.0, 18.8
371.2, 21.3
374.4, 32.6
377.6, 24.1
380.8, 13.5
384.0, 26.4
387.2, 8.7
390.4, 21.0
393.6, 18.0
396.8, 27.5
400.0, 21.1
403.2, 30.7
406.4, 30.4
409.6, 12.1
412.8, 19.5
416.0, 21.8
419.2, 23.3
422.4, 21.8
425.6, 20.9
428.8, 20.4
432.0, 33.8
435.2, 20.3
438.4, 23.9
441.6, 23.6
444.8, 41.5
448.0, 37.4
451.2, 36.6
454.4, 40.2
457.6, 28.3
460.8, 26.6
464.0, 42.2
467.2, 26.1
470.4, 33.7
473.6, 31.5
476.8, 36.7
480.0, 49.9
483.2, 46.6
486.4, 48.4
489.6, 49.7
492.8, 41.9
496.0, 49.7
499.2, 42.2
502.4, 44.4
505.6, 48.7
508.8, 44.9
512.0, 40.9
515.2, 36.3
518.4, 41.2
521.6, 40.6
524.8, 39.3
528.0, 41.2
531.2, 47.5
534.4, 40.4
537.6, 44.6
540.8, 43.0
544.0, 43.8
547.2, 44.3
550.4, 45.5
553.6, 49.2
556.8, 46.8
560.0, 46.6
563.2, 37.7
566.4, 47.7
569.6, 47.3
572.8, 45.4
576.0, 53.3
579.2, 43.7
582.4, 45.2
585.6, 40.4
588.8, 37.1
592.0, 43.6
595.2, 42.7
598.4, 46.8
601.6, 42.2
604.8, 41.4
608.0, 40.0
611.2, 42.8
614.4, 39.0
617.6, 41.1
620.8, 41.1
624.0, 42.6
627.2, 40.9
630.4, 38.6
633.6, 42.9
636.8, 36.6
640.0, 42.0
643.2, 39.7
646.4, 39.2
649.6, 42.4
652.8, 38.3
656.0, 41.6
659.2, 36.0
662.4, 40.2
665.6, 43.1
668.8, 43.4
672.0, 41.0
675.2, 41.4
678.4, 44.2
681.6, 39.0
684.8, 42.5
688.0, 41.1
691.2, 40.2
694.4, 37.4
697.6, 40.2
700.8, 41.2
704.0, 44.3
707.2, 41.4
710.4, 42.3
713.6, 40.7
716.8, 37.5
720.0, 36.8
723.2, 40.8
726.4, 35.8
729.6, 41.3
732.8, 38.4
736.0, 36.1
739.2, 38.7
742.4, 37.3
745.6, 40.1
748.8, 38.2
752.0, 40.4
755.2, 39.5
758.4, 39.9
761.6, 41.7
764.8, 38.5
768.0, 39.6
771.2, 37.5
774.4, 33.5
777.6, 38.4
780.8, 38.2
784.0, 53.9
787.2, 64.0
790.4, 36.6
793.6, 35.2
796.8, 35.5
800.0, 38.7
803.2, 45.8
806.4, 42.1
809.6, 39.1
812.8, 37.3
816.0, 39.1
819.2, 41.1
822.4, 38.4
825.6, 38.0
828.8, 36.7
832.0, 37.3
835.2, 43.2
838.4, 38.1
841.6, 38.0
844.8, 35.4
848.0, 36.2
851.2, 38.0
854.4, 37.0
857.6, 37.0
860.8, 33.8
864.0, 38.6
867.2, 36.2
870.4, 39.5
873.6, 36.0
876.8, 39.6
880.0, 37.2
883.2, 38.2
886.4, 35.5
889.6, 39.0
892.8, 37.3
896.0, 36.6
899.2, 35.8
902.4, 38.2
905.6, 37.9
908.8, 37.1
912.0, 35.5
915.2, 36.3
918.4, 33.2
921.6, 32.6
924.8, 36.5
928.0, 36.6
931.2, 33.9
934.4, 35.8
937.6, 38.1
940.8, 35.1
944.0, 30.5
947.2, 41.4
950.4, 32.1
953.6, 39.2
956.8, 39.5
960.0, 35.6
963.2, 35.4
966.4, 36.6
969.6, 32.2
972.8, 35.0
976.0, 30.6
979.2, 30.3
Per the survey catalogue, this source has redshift 0.20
